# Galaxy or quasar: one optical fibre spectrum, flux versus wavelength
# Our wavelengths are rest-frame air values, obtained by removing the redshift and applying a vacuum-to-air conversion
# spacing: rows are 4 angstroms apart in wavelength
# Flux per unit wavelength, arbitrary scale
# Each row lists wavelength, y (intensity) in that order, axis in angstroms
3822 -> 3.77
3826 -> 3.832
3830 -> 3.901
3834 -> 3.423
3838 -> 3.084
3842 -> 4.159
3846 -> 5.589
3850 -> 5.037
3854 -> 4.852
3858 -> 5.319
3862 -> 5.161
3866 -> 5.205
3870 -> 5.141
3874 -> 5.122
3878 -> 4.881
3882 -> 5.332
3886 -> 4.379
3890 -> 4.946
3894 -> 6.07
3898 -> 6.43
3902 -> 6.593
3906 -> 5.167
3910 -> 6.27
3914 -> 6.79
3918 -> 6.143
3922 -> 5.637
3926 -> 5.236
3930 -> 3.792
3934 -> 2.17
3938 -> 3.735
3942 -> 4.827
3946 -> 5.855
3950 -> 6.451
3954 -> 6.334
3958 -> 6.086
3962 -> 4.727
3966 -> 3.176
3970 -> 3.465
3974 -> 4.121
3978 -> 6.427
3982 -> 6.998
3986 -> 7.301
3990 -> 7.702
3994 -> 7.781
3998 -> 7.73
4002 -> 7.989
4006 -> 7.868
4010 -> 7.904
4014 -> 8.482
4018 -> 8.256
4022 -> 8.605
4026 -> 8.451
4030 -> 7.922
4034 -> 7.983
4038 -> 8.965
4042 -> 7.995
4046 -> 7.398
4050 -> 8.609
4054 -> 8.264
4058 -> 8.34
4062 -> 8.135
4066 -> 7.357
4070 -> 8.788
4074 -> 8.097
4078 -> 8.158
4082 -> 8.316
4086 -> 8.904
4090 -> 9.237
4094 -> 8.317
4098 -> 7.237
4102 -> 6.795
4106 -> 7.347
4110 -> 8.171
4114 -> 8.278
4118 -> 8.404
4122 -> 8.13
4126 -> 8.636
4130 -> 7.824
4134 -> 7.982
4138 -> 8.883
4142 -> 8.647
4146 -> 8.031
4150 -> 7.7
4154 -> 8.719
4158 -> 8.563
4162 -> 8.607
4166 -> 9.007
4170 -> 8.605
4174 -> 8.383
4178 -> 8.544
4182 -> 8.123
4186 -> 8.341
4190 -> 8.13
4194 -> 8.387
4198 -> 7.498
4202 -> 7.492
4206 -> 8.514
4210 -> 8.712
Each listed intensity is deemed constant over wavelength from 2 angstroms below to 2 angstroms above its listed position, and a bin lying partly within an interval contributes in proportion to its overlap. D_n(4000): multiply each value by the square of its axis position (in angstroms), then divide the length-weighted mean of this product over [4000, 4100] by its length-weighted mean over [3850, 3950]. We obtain 1.70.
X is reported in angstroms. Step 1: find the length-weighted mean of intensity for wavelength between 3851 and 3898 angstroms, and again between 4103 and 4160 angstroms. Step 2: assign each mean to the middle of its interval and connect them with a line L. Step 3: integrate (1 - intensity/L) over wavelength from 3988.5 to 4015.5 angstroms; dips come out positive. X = -4.97 angstroms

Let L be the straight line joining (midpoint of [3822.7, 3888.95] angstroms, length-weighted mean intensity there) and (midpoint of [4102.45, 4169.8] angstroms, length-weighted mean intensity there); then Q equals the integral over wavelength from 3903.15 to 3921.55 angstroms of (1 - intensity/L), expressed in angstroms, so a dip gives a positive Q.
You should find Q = -2.4 angstroms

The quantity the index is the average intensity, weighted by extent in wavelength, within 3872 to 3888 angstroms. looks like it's 4.93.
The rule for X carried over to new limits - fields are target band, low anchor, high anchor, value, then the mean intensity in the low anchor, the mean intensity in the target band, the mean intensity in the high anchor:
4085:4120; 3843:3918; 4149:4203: -2.1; 5.46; 8.05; 8.32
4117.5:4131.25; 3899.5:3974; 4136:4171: -0.3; 5.12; 8.25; 8.53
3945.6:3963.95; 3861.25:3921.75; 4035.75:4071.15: 1.9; 5.59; 5.9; 8.19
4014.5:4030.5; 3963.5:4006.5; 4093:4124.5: -3.7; 6.34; 8.36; 7.83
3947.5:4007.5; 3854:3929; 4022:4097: 6.0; 5.5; 6.26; 8.29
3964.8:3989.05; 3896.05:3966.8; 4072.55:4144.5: 2.7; 5.34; 5.42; 8.19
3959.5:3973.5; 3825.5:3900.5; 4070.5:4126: 5.3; 4.87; 3.91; 8.14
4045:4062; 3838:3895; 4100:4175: -2.2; 5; 8.2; 8.25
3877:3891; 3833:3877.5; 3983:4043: 1.3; 4.77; 4.88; 8.05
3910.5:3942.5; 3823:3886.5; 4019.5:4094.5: 5.6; 4.64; 4.86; 8.31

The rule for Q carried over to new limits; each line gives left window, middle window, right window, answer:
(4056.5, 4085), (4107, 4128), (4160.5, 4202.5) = -0.1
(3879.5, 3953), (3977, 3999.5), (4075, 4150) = -3.4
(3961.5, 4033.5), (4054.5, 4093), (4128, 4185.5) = -3.5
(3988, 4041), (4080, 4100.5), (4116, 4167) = -0.2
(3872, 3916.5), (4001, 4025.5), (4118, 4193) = -4.7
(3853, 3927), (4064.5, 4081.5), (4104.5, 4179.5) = -1.3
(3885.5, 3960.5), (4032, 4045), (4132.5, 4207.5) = -2.8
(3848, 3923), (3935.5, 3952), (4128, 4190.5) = 2.7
